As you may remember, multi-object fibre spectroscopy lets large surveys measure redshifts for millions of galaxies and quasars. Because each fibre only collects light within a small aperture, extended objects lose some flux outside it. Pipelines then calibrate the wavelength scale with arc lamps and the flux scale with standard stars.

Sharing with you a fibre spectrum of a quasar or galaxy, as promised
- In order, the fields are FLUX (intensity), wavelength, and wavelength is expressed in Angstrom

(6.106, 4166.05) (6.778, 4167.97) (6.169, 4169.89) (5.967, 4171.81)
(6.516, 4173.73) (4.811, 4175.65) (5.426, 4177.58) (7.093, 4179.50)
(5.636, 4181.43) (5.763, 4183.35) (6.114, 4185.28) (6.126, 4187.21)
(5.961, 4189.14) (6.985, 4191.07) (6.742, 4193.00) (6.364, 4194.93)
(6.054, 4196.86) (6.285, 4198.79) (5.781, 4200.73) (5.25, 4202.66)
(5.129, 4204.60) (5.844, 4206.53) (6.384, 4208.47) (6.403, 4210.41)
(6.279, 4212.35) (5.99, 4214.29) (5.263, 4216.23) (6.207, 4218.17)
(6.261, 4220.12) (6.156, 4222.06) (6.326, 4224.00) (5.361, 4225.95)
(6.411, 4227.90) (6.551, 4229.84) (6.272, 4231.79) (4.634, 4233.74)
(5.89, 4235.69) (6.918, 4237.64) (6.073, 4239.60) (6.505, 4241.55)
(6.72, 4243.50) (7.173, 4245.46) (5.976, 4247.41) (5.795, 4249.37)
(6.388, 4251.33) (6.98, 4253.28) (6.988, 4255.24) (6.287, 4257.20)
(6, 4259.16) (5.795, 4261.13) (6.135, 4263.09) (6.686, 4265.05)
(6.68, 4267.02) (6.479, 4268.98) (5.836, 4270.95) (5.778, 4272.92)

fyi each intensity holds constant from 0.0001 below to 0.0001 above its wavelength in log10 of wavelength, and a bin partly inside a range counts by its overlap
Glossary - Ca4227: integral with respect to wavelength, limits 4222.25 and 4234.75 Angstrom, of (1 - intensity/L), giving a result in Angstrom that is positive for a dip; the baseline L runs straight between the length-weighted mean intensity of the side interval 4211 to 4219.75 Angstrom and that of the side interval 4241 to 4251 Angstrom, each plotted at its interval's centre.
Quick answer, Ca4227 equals 0.5 Angstrom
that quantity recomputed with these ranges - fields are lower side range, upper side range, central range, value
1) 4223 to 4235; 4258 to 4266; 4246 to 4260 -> -0.6 Angstrom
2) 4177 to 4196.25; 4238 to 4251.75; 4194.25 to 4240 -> 2.3 Angstrom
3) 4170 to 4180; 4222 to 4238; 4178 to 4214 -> -0.9 Angstrom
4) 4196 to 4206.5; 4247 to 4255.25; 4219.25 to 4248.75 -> -0.2 Angstrom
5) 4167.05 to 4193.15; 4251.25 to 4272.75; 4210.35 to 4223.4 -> 0.4 Angstrom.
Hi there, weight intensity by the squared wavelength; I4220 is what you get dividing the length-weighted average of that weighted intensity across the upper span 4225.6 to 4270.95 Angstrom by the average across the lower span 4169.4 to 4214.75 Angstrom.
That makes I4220 1.1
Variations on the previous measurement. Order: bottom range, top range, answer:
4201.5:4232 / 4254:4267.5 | 1.08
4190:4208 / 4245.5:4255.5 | 1.09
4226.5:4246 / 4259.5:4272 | 1.01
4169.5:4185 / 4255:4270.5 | 1.11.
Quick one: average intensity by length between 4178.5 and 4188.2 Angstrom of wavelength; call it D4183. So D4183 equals 6.14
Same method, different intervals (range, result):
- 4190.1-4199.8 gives 6.48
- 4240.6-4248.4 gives 6.59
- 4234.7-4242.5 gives 6.34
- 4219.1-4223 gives 6.2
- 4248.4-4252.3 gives 6.09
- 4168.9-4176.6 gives 5.87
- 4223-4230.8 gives 6.17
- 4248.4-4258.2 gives 6.49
